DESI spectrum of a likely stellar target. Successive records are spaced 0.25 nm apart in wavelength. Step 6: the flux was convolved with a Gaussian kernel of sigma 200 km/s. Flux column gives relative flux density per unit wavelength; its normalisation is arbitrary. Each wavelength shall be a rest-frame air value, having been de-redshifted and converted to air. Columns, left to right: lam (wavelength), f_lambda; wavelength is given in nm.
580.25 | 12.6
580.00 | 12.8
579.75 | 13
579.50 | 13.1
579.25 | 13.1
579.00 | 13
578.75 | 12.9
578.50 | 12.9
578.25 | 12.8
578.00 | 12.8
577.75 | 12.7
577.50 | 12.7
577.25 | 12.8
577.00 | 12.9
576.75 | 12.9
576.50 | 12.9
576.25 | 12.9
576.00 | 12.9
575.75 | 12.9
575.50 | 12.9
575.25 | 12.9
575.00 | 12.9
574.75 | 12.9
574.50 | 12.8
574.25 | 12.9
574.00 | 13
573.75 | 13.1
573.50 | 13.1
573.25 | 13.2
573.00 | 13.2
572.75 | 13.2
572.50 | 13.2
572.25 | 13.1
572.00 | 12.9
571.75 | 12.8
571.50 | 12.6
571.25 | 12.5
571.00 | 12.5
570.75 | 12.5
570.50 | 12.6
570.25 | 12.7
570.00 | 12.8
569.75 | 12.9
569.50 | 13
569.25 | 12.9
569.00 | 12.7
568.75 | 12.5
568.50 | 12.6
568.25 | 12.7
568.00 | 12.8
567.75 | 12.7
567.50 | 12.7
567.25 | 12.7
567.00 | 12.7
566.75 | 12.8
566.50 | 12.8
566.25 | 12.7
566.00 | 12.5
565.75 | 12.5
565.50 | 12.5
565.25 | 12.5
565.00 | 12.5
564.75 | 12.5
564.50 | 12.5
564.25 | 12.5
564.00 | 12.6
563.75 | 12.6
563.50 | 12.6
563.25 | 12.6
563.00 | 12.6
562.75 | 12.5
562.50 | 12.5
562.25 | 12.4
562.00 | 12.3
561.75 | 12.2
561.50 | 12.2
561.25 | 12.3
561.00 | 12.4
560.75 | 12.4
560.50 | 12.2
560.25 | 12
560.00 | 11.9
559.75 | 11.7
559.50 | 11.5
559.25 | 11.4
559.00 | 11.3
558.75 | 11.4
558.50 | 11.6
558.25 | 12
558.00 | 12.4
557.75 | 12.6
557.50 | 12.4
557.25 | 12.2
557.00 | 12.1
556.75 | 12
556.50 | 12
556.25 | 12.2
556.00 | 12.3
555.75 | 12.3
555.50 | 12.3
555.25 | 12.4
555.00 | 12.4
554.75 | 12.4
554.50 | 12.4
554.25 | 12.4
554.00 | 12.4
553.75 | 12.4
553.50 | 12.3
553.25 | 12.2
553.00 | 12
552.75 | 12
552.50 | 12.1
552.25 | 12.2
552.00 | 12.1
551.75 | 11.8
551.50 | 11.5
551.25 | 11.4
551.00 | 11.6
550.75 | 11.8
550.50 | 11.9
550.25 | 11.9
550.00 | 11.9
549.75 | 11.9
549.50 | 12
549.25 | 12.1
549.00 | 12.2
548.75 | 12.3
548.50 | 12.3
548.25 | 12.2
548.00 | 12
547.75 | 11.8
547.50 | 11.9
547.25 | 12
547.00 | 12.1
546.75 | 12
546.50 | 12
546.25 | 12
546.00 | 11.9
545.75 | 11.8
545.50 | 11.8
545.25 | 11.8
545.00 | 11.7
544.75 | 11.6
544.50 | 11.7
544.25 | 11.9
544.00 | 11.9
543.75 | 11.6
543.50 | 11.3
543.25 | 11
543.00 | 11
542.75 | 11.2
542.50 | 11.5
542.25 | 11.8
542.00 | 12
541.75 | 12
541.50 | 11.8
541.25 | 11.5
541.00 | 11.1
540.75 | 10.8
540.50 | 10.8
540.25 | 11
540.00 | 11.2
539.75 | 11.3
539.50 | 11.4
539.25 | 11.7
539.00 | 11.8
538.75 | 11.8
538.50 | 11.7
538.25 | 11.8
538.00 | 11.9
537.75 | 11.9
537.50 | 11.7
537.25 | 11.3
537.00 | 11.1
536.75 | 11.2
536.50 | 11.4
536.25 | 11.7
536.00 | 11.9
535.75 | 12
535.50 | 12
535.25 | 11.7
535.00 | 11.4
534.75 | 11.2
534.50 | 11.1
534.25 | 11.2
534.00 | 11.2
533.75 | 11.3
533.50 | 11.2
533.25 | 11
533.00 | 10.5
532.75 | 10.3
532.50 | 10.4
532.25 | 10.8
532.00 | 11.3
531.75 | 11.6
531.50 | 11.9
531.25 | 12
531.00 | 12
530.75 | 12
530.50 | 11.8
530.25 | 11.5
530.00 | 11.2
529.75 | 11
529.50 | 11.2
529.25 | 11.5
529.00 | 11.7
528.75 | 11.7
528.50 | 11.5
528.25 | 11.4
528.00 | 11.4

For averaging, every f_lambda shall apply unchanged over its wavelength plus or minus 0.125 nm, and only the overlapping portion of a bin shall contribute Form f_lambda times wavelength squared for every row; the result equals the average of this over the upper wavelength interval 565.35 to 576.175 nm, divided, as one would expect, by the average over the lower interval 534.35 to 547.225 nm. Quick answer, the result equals 1.23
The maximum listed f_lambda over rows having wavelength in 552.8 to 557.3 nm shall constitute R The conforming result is 12.4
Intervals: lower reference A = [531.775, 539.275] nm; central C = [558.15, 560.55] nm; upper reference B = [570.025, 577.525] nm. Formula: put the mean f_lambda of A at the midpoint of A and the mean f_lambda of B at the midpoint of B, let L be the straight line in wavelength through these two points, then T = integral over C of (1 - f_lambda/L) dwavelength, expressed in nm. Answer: 0.12 nm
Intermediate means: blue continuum 11.4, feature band 11.7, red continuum 12.9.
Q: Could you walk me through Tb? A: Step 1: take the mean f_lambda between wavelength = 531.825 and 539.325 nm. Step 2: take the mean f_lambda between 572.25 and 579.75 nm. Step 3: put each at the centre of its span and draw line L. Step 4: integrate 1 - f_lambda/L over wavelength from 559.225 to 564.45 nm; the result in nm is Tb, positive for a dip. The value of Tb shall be 0.05 nm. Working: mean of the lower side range 11.4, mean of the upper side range 13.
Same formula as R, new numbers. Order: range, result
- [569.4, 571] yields 13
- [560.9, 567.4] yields 12.8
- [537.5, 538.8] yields 11.9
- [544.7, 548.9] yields 12.3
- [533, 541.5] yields 12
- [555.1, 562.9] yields 12.6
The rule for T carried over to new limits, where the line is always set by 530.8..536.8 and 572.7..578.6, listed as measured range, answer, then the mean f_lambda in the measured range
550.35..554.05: 0.023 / 12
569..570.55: -0.014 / 12.8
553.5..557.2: -0.037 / 12.3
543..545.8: 0.033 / 11.6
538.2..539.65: -0.018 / 11.7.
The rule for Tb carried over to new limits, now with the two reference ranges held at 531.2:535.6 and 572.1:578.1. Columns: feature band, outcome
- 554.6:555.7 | -0.023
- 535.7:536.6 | -0.033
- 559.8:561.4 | 0.022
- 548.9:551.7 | 0.019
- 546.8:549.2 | -0.054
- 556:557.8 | -0.002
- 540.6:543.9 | 0.043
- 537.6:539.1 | -0.052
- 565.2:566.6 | -0.002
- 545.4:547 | -0.026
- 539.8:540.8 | 0.044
